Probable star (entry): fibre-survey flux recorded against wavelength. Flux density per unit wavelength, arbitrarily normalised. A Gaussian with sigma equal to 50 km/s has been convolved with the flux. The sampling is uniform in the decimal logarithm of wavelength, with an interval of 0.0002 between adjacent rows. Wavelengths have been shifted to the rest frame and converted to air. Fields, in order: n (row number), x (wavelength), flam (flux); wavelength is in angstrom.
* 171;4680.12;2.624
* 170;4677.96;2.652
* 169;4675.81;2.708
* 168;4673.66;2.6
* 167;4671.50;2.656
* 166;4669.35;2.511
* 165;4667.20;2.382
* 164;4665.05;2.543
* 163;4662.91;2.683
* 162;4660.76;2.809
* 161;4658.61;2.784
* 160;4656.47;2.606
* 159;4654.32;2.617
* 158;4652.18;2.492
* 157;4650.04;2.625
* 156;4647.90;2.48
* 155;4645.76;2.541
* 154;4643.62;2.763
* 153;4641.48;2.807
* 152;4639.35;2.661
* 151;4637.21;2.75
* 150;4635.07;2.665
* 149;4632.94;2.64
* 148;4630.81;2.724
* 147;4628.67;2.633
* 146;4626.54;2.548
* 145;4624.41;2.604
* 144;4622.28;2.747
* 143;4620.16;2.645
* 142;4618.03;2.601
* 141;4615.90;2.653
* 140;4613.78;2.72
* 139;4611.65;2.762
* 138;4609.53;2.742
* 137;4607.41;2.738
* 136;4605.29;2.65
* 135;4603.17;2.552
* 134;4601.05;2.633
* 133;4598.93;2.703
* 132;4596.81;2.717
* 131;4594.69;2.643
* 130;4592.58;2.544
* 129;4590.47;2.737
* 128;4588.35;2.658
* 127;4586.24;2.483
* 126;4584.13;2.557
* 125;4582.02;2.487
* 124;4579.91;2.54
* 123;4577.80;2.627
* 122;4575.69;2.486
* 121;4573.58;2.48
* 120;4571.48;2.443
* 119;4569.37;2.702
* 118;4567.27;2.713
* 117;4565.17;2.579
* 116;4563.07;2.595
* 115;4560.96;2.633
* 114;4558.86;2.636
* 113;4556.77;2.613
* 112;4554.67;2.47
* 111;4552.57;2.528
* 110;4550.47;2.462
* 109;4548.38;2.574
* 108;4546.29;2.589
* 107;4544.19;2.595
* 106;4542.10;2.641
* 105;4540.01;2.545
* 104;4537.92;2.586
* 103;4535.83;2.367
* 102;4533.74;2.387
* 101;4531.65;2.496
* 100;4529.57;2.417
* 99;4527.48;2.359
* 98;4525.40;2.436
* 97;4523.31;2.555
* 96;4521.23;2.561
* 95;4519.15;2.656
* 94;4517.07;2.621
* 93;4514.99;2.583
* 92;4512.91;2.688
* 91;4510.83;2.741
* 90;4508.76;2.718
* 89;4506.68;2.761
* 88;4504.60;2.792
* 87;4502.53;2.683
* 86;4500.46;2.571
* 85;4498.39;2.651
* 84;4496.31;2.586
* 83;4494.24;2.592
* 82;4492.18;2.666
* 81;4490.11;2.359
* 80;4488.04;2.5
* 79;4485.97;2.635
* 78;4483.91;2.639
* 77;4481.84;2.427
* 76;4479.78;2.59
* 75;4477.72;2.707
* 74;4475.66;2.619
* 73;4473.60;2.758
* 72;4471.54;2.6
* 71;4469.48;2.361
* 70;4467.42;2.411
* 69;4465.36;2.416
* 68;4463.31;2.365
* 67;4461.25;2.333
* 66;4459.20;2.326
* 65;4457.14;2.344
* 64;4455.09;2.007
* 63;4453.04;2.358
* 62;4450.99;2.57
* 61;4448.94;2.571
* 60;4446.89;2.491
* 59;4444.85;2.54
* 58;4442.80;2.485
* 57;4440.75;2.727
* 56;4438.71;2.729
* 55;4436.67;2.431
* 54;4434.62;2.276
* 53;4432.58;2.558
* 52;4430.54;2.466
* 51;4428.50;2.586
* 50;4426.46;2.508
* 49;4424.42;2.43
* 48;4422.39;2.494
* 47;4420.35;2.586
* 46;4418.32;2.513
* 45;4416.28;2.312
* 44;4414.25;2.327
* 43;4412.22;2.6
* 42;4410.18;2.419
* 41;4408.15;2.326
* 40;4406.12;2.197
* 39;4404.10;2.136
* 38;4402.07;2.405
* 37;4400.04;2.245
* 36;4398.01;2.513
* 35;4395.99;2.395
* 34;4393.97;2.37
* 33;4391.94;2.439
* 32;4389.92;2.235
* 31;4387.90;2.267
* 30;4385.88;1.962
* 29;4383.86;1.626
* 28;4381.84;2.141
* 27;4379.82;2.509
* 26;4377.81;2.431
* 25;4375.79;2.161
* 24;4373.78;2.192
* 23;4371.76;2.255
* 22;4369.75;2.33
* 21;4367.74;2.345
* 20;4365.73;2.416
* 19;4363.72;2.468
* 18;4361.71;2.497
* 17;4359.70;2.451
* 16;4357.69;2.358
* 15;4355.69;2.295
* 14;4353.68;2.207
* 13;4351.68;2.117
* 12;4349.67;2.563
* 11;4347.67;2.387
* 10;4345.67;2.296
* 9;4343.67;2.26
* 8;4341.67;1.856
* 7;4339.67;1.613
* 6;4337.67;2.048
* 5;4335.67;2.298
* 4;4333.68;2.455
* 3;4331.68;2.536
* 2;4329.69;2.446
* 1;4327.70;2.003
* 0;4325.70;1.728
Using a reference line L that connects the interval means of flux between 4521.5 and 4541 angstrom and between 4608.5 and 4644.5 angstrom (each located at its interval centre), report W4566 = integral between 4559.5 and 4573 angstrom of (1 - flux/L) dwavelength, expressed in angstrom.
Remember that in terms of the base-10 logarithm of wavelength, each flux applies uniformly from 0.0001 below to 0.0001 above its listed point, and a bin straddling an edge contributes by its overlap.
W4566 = -0.3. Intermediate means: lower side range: 2.46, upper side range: 2.69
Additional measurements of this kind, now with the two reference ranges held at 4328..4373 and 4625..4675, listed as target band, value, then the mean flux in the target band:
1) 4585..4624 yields -1.2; 2.66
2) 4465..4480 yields -0.8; 2.56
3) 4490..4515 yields -2.0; 2.66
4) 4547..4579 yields -0.5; 2.57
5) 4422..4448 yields -1.4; 2.52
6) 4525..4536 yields 0.4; 2.41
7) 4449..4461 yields 0.3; 2.34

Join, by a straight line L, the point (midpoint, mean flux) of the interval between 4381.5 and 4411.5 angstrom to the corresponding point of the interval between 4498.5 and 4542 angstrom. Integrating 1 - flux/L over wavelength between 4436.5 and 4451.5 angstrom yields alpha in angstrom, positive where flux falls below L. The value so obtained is -1.3 angstrom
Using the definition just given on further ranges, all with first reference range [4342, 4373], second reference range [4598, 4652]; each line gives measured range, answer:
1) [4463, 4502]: -1.0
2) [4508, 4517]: -0.5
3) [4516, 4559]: 0.5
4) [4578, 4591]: 0.2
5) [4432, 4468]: 0.1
